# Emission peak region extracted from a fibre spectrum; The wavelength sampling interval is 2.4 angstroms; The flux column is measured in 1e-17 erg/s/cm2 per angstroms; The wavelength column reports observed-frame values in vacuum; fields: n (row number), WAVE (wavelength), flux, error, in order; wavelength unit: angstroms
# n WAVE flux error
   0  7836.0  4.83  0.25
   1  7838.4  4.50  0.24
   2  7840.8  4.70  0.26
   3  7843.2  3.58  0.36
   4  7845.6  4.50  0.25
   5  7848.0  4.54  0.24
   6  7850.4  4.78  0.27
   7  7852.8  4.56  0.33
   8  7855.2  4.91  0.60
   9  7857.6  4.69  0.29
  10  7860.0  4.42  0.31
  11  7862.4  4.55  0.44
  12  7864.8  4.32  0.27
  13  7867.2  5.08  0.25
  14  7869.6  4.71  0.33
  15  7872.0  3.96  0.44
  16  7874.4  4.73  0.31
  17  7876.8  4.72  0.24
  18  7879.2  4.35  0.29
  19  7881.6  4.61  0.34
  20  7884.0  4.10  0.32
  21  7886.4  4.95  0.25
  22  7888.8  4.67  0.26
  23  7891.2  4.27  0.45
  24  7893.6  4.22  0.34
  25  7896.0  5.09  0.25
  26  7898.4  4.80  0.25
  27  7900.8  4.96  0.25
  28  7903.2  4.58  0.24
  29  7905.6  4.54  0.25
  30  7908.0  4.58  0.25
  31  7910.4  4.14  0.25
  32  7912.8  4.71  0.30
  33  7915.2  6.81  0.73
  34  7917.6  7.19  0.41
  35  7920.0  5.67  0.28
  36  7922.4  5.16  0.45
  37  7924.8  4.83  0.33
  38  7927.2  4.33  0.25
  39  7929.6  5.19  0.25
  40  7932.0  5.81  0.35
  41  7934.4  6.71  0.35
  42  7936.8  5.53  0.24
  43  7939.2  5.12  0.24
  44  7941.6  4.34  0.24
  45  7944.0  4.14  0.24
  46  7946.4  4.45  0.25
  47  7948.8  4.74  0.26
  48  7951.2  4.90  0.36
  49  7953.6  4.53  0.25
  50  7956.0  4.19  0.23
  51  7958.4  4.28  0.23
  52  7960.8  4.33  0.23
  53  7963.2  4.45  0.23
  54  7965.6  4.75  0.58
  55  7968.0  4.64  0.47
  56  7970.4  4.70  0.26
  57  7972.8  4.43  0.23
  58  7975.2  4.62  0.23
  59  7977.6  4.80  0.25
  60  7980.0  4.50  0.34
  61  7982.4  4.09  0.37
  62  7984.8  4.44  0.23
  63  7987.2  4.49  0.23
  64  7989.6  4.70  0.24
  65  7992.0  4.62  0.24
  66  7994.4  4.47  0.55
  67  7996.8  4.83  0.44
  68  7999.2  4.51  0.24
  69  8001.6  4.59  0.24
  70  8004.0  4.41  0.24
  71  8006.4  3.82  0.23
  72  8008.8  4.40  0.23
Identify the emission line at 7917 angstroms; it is [S II] 6716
